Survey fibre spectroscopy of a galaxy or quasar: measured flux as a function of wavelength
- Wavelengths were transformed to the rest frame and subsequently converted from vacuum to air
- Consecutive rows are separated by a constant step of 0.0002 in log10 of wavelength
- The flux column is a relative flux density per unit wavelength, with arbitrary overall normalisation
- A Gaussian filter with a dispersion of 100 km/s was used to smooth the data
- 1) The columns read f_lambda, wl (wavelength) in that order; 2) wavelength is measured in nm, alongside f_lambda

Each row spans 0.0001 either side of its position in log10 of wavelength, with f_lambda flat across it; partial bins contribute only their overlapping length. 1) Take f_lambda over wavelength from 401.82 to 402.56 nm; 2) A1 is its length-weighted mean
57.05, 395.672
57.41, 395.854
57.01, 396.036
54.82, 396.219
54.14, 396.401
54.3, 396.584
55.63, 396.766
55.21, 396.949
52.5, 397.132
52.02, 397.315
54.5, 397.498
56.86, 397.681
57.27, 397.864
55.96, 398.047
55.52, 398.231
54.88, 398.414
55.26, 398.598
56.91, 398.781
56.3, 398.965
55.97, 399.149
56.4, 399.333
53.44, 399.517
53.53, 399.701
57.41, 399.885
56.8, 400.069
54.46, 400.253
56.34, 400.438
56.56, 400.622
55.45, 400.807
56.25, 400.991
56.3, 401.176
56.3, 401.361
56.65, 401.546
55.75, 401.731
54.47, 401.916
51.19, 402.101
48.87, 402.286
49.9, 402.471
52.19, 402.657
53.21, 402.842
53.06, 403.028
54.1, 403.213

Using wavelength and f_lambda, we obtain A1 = 51.2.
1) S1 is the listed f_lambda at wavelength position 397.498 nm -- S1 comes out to 54.5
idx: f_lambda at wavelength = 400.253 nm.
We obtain 54.46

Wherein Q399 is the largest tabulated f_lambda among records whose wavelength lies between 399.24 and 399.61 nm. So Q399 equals 56.4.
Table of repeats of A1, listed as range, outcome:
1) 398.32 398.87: 55.7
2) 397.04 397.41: 52.3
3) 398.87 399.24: 56.1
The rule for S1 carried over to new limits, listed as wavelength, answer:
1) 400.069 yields 56.8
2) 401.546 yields 56.65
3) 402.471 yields 49.9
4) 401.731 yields 55.75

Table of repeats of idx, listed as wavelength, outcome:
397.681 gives 56.86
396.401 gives 54.14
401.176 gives 56.3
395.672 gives 57.05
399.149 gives 55.97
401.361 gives 56.3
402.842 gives 53.21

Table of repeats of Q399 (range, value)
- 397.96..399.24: 56.91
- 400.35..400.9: 56.56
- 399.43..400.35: 57.41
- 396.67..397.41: 55.63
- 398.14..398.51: 55.52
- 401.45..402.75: 56.65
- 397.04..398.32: 57.27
